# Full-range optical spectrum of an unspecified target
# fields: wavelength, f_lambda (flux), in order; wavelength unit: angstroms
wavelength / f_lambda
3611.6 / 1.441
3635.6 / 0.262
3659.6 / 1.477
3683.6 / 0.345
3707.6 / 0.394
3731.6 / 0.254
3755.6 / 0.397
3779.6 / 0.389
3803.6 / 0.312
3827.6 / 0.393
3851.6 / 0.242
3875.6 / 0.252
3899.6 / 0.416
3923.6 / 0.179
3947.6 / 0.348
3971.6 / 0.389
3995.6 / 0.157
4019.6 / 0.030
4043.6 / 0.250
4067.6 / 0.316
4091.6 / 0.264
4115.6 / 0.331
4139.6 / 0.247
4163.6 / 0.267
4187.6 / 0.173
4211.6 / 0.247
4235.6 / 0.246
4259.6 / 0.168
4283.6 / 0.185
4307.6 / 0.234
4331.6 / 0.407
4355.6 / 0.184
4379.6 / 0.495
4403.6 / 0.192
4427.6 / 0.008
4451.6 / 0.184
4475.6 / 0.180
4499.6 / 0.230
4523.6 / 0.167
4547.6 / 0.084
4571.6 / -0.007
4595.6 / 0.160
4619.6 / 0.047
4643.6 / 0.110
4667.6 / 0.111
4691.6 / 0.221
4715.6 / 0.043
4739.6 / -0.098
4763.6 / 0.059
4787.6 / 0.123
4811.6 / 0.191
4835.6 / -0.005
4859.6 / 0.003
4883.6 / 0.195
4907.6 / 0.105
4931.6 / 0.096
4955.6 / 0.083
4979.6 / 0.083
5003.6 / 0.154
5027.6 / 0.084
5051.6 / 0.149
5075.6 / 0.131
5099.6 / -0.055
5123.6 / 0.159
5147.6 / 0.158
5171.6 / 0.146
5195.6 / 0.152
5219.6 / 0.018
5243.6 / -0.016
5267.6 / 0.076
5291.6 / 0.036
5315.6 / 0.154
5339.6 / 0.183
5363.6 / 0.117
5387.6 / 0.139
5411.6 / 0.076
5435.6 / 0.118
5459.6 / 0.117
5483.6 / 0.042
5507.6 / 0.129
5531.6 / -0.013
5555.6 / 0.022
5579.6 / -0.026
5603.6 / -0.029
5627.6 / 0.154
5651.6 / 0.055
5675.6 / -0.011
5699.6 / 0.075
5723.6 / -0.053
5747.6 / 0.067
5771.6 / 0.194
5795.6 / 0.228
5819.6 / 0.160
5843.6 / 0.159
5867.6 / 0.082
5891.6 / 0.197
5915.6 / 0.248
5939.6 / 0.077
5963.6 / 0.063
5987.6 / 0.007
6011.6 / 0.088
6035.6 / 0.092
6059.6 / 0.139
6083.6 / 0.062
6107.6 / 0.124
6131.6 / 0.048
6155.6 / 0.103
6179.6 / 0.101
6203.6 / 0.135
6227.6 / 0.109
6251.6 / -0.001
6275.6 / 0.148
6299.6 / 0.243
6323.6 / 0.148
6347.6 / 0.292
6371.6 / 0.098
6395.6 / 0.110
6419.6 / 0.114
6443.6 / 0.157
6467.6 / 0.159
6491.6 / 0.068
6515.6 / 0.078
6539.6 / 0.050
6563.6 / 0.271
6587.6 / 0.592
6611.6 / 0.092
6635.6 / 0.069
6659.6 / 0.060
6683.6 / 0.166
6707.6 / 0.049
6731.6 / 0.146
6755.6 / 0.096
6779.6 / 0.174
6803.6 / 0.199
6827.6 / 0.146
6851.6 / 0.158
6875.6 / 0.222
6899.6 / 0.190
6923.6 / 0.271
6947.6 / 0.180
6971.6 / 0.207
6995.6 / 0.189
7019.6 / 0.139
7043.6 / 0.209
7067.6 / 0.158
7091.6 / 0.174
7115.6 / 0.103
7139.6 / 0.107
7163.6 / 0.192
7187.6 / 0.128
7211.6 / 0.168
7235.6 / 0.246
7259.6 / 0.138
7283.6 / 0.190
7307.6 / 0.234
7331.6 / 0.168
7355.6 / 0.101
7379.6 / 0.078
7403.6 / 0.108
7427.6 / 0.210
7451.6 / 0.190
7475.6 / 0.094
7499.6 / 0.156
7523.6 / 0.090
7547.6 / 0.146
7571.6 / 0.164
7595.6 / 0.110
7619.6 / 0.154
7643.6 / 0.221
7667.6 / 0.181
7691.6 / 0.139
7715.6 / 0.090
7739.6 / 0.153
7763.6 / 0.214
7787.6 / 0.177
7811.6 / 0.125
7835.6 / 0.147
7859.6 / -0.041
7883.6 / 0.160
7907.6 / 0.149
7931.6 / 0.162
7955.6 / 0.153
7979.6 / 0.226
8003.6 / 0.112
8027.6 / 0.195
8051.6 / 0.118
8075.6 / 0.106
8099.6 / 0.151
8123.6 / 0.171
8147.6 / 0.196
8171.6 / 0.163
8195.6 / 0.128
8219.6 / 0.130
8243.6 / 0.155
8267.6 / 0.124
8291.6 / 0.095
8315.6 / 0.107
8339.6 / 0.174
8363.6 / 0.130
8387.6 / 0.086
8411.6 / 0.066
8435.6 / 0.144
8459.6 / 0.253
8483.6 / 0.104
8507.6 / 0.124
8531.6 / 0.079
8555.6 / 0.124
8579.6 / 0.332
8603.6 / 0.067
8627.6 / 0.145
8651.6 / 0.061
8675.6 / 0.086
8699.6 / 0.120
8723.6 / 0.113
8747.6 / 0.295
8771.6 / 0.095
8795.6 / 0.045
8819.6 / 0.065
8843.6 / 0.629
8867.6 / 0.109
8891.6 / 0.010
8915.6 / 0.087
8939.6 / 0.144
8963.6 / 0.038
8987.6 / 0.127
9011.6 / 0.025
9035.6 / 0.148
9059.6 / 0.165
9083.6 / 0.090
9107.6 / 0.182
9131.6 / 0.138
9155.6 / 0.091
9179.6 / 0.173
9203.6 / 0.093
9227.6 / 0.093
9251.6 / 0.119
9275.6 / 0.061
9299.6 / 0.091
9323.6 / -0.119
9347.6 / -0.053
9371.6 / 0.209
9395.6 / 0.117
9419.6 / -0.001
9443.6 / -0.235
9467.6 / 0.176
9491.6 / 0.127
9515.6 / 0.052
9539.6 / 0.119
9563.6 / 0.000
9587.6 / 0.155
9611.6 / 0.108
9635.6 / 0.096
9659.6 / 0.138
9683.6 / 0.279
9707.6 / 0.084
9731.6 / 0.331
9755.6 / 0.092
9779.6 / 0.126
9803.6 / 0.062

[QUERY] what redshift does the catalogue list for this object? 0.76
